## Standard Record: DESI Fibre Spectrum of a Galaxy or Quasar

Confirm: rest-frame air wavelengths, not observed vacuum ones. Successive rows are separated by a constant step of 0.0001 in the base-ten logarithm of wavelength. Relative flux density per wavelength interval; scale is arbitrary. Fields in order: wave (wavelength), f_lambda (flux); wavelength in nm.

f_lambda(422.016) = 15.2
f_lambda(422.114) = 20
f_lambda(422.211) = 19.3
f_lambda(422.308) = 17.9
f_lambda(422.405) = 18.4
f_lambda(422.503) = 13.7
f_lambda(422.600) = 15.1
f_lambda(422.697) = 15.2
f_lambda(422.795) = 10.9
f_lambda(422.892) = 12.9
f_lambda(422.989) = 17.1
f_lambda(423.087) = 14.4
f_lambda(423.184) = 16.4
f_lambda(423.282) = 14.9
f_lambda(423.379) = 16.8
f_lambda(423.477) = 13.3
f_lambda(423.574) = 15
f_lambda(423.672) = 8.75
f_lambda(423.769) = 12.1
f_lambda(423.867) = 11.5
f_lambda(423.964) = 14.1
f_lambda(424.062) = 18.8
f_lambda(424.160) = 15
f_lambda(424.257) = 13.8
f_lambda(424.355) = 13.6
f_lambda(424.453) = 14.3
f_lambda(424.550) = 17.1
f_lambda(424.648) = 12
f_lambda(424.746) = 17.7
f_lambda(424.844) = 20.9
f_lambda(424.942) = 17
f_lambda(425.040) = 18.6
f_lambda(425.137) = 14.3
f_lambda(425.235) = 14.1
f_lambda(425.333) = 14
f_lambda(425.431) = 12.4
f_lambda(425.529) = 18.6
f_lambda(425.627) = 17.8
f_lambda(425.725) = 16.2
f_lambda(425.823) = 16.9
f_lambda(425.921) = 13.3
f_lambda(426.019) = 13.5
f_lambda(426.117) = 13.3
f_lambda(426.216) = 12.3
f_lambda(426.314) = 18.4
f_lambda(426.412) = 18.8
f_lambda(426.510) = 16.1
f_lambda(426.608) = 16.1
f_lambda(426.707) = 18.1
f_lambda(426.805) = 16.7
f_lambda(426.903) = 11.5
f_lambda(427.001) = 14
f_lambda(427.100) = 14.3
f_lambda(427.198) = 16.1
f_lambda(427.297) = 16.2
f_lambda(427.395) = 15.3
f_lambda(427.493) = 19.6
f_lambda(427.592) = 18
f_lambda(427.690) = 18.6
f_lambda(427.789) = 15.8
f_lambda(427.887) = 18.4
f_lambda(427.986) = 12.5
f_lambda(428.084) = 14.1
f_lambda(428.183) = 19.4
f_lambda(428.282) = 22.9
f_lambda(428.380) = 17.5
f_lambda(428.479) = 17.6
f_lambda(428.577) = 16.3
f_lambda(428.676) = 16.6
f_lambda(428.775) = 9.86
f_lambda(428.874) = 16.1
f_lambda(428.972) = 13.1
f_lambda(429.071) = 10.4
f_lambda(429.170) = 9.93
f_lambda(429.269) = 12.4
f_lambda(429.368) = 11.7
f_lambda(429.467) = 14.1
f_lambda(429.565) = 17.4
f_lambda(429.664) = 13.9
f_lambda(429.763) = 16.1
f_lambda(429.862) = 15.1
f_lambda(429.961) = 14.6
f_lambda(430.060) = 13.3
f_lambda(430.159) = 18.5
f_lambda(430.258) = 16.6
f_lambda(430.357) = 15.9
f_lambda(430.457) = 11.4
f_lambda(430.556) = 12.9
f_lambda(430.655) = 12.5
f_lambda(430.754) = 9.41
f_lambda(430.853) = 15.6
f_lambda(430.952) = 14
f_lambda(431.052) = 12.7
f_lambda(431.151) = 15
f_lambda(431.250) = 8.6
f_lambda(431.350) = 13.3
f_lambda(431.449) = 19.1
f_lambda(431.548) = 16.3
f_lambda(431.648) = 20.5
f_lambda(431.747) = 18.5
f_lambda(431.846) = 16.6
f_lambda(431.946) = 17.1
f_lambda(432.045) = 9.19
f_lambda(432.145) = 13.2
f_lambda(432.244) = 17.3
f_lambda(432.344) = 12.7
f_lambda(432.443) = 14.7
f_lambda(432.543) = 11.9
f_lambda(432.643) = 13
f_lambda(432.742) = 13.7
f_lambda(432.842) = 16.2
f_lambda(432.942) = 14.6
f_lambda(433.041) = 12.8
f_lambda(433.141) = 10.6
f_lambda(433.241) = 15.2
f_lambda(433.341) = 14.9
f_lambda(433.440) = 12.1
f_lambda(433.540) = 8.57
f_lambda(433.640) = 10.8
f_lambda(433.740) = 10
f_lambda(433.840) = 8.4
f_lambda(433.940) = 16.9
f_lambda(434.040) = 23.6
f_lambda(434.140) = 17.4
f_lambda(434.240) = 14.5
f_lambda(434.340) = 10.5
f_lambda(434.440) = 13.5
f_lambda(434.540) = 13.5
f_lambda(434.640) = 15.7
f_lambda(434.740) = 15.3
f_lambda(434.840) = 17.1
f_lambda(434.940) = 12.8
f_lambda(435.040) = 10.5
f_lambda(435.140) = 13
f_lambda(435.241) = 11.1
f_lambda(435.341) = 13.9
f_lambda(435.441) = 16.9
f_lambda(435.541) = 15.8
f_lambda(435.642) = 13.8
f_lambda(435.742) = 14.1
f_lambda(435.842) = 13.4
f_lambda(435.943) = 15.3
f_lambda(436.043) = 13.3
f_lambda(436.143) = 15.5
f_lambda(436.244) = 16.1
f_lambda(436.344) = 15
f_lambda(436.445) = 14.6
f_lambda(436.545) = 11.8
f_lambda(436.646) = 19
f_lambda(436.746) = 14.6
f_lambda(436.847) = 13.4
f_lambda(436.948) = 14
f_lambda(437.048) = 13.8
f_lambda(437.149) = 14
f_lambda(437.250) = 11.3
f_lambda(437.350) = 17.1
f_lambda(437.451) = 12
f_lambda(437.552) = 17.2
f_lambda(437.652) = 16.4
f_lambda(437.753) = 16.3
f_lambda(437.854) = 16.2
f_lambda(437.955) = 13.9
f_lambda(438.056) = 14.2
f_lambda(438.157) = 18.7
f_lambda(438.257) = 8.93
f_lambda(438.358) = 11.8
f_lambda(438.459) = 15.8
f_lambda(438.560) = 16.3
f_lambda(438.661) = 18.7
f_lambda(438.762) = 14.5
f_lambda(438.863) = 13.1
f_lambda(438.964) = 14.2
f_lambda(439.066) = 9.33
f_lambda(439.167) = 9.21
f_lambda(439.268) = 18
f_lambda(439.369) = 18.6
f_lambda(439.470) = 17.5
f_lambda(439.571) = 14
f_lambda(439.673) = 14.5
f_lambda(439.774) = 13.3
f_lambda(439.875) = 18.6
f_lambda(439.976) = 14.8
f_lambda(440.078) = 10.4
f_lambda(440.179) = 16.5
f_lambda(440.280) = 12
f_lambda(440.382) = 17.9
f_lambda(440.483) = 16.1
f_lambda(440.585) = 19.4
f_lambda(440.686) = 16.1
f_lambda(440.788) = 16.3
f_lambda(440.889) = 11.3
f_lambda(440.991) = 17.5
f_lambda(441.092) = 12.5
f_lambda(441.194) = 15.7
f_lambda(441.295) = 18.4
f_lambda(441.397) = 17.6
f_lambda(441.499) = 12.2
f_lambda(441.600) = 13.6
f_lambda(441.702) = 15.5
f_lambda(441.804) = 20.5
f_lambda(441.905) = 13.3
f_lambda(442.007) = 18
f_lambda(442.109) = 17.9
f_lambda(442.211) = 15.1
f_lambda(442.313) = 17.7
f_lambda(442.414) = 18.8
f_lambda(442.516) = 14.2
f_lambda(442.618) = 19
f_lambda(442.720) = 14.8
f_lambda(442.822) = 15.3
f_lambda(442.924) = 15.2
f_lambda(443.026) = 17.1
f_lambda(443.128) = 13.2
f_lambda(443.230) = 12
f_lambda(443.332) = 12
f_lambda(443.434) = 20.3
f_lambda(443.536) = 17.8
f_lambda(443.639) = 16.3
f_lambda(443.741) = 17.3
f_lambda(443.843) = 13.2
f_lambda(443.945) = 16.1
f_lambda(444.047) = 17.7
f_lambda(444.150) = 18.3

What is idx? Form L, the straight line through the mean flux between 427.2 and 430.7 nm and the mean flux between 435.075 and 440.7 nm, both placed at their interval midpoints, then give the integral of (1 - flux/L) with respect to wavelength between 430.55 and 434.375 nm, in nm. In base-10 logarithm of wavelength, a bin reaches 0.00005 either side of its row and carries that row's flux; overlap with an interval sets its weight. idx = 0.27 nm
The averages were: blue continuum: 15.3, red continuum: 14.7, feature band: 14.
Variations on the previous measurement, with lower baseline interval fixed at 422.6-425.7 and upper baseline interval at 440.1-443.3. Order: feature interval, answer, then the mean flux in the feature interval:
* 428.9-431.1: 0.216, 13.7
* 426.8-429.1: -0.117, 15.9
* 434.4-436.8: 0.168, 14.4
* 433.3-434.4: 0.142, 13.4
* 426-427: -0.027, 15.5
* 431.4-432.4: -0.047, 16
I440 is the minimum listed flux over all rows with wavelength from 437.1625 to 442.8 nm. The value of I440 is 8.93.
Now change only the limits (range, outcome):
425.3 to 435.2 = 8.4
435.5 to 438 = 11.3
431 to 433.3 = 8.6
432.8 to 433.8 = 8.57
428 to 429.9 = 9.86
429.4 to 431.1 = 9.41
